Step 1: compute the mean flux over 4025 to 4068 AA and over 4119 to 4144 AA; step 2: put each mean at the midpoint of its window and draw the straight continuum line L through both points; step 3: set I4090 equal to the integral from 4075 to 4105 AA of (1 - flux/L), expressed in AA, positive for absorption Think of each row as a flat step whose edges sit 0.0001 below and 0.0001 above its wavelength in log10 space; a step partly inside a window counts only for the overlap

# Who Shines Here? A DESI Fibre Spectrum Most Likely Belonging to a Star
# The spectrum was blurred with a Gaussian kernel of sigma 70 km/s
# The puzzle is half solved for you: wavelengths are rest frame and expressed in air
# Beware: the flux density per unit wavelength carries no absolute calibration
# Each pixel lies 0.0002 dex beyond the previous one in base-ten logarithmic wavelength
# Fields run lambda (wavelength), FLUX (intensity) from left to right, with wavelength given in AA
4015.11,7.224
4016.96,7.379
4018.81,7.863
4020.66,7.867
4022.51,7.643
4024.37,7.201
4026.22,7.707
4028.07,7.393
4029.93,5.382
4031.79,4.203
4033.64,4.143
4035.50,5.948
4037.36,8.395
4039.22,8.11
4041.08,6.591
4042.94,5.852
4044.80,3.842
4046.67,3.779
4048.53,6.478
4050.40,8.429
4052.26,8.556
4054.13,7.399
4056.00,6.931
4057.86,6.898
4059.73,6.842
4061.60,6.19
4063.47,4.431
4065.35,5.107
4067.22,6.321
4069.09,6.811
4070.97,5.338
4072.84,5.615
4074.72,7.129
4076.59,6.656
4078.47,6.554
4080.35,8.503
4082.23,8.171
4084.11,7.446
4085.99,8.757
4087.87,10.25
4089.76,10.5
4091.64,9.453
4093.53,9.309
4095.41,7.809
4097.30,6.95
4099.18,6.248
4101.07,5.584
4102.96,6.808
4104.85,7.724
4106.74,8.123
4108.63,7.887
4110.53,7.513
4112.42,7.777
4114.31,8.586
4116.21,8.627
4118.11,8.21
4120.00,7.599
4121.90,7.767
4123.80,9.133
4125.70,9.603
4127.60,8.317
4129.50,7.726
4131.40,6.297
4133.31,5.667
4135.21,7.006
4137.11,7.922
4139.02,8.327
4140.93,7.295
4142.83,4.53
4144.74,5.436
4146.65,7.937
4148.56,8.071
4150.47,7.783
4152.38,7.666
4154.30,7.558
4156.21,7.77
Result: -4.4 AA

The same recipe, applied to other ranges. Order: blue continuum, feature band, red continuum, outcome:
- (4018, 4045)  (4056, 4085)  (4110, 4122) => 2.9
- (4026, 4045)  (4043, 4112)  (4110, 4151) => -3.0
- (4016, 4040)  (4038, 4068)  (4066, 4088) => 2.7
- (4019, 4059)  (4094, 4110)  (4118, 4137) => 0.4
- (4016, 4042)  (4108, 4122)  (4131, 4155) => -2.0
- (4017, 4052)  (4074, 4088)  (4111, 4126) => -0.5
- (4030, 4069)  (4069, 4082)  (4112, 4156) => -0.2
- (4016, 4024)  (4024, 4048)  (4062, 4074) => 3.4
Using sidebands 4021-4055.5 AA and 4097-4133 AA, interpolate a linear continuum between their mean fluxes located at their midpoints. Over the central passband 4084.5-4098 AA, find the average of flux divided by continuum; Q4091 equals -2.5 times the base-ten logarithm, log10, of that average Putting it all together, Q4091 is -0.22 mag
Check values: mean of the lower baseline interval 6.53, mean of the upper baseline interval 7.69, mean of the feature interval 8.97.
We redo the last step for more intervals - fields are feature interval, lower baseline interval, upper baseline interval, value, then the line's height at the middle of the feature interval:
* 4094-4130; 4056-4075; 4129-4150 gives -0.18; 6.61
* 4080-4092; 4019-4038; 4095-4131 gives -0.21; 7.4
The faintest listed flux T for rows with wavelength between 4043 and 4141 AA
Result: 3.779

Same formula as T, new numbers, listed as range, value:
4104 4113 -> 7.513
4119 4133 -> 6.297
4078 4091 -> 6.554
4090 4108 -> 5.584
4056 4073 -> 4.431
